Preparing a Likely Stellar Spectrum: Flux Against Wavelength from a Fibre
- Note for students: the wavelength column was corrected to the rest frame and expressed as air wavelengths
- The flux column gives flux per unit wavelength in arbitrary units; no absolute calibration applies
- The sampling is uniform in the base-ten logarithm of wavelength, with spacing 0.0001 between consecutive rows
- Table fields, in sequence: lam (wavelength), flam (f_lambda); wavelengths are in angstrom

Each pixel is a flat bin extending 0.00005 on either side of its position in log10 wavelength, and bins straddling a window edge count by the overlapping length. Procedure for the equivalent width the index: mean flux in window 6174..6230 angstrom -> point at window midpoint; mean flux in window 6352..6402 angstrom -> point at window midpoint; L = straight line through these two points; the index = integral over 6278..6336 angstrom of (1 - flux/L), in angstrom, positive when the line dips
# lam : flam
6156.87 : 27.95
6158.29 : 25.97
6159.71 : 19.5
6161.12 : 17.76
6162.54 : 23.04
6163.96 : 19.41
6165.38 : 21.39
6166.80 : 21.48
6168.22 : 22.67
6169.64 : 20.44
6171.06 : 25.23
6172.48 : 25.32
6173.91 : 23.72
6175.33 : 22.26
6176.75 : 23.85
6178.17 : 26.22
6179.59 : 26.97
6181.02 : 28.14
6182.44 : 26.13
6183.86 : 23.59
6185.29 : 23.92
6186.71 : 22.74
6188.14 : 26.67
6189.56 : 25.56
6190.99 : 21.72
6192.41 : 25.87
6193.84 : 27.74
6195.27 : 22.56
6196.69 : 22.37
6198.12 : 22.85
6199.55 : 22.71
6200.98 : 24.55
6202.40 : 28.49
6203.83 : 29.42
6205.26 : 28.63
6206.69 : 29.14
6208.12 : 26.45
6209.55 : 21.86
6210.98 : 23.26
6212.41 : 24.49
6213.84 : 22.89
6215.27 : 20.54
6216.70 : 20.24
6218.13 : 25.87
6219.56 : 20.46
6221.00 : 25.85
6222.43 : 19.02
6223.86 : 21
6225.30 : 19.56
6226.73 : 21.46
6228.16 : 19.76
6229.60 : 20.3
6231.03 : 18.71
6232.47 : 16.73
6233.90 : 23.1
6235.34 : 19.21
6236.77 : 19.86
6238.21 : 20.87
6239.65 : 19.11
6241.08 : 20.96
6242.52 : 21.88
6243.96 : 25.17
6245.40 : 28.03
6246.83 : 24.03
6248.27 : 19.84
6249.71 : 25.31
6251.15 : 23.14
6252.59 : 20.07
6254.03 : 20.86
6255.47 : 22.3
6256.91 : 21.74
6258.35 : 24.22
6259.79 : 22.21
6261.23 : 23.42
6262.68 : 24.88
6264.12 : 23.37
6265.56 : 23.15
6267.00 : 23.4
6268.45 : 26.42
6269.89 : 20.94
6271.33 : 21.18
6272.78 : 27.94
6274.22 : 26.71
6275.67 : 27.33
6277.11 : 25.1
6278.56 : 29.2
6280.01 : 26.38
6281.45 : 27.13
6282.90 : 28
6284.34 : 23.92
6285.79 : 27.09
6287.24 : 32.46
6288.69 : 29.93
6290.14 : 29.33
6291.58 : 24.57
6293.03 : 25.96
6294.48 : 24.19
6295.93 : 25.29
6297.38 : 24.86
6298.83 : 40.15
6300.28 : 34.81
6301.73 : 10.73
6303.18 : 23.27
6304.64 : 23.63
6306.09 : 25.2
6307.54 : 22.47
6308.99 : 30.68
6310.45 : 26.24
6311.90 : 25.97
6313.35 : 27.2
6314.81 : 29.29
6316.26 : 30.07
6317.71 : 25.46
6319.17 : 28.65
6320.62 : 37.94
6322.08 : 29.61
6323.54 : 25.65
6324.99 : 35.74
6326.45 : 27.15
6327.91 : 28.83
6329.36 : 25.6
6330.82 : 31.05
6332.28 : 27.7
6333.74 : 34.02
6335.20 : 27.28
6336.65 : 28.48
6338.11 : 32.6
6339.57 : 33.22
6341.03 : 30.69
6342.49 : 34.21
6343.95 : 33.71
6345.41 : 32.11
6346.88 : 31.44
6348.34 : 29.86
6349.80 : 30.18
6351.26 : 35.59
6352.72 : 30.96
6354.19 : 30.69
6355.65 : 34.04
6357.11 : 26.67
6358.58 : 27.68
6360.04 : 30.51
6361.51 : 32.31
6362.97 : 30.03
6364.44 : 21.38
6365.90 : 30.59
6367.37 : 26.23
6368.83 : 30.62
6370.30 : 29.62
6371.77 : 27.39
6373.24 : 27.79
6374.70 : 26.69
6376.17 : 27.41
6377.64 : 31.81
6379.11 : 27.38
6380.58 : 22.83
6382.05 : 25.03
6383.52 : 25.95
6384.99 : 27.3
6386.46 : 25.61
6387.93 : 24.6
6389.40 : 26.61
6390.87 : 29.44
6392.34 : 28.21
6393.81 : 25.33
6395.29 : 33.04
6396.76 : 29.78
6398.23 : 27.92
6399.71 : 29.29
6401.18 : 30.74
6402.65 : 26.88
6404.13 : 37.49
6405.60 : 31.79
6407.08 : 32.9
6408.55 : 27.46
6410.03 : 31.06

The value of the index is -2.73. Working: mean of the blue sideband 24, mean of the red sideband 28.3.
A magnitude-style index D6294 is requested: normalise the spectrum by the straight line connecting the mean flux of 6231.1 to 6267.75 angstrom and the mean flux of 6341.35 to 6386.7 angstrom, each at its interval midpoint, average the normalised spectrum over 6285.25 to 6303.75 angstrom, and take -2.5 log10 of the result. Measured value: -0.093 mag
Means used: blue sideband 22.2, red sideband 29.2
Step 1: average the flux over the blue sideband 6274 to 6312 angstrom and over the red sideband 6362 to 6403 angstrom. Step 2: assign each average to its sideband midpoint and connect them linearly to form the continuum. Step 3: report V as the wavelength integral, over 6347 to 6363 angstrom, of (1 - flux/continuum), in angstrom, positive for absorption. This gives -1.99 angstrom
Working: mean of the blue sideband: 26.7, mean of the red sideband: 27.7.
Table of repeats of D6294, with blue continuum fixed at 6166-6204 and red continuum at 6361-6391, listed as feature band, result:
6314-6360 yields -0.14 mag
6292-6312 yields 0.01 mag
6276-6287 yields -0.04 mag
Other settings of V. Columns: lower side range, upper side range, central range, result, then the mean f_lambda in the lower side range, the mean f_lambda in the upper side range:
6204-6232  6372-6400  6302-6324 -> -1.5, 22.7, 27.4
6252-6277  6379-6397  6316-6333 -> -2.9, 23.6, 26.9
